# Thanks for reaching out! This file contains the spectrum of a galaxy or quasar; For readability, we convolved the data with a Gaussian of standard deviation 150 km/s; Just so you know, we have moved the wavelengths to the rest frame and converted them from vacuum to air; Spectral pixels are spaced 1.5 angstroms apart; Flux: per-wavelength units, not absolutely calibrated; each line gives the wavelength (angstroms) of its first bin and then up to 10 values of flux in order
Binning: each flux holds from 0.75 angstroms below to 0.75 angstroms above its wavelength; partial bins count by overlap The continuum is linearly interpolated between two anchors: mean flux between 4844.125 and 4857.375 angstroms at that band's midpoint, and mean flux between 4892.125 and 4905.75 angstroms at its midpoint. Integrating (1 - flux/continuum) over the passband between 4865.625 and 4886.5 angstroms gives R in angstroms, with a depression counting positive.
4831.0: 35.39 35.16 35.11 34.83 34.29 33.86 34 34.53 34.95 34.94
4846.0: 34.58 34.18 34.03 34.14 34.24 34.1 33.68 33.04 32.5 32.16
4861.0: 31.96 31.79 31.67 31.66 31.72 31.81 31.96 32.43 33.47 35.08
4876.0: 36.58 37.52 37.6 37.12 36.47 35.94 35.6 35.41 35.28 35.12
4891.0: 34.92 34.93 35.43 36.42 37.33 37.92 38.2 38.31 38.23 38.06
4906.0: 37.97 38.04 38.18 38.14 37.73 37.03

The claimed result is 0.6 angstroms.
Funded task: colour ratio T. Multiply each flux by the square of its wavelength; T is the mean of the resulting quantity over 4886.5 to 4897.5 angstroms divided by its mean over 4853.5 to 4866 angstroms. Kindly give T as 1.11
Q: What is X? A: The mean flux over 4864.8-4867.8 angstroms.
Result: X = 31.7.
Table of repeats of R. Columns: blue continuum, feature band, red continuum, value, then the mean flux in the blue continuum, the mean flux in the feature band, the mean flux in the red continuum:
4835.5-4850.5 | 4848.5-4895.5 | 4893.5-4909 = 2.4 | 34.4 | 34.2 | 37.7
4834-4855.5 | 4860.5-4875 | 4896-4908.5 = 1.4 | 34.3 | 32.3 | 38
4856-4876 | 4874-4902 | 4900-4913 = -0.7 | 32.6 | 36.4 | 38.1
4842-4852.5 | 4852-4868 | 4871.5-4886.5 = 1.2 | 34.4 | 32.5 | 35.9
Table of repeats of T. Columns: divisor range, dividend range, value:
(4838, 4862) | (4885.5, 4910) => 1.11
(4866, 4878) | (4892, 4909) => 1.12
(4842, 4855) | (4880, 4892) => 1.05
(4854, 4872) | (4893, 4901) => 1.17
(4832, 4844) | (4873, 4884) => 1.07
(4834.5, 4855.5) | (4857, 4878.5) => 0.97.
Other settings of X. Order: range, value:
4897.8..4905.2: 38.1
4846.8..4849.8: 34.1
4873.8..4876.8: 35.9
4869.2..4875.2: 33.2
